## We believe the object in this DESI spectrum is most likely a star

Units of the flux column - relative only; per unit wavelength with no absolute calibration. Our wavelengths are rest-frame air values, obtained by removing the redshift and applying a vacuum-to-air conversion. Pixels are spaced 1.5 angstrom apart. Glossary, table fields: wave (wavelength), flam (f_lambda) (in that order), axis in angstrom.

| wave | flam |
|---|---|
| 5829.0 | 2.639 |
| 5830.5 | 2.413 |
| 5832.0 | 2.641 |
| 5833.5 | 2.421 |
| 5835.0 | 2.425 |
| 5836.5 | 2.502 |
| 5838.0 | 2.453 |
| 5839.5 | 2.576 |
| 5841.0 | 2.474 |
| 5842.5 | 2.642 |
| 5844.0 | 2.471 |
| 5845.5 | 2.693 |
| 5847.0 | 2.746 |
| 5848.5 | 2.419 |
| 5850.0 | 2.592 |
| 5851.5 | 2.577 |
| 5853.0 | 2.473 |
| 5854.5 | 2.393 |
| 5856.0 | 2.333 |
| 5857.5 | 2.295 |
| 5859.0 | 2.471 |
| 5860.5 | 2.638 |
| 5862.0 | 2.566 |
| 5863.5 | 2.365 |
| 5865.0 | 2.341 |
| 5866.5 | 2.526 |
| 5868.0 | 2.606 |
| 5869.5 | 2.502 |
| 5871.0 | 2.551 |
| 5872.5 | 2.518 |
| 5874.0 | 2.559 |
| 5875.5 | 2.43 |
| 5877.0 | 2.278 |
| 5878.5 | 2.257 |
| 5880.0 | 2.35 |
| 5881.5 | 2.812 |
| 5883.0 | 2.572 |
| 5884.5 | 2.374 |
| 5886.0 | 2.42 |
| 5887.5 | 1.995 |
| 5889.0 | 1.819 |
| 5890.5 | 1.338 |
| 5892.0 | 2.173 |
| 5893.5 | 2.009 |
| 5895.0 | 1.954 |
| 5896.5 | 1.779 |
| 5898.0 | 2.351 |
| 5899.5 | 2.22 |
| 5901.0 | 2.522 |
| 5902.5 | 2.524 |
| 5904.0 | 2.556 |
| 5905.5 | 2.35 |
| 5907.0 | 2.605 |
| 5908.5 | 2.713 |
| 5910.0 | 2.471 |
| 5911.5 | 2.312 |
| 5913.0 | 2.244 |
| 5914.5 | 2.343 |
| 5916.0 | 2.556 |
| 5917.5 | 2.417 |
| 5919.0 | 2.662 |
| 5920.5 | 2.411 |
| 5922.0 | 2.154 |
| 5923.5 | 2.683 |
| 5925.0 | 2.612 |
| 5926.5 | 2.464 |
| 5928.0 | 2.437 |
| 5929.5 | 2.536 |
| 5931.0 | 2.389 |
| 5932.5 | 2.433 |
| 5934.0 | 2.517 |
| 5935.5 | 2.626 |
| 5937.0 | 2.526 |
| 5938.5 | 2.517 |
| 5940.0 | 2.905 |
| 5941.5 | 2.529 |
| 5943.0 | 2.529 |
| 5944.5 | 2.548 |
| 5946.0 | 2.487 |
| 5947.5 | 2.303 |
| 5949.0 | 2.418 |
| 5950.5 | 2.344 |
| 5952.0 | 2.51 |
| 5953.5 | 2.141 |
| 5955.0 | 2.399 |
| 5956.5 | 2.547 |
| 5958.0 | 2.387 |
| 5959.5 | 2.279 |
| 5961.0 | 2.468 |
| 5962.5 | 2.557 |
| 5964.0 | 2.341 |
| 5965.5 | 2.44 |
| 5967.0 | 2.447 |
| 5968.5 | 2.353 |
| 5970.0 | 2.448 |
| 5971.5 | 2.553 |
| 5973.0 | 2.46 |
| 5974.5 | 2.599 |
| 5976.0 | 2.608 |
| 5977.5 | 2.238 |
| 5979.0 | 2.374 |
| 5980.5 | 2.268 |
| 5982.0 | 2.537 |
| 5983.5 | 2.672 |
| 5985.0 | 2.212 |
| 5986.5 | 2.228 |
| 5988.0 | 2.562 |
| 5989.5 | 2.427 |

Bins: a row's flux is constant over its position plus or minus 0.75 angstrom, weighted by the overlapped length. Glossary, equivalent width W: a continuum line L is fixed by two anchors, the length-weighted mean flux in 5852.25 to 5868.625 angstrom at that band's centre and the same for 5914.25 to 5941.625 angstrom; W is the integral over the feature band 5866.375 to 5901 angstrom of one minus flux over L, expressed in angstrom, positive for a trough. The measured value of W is 2.7 angstrom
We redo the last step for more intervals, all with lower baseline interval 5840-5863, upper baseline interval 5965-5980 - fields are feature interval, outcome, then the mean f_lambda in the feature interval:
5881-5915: 2.93 angstrom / 2.28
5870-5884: 0.13 angstrom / 2.48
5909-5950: -0.16 angstrom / 2.48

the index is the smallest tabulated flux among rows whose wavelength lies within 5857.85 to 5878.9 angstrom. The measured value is 2.257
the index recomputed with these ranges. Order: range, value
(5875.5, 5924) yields 1.338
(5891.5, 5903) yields 1.779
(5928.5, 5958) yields 2.141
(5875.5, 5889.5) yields 1.819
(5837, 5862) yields 2.295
